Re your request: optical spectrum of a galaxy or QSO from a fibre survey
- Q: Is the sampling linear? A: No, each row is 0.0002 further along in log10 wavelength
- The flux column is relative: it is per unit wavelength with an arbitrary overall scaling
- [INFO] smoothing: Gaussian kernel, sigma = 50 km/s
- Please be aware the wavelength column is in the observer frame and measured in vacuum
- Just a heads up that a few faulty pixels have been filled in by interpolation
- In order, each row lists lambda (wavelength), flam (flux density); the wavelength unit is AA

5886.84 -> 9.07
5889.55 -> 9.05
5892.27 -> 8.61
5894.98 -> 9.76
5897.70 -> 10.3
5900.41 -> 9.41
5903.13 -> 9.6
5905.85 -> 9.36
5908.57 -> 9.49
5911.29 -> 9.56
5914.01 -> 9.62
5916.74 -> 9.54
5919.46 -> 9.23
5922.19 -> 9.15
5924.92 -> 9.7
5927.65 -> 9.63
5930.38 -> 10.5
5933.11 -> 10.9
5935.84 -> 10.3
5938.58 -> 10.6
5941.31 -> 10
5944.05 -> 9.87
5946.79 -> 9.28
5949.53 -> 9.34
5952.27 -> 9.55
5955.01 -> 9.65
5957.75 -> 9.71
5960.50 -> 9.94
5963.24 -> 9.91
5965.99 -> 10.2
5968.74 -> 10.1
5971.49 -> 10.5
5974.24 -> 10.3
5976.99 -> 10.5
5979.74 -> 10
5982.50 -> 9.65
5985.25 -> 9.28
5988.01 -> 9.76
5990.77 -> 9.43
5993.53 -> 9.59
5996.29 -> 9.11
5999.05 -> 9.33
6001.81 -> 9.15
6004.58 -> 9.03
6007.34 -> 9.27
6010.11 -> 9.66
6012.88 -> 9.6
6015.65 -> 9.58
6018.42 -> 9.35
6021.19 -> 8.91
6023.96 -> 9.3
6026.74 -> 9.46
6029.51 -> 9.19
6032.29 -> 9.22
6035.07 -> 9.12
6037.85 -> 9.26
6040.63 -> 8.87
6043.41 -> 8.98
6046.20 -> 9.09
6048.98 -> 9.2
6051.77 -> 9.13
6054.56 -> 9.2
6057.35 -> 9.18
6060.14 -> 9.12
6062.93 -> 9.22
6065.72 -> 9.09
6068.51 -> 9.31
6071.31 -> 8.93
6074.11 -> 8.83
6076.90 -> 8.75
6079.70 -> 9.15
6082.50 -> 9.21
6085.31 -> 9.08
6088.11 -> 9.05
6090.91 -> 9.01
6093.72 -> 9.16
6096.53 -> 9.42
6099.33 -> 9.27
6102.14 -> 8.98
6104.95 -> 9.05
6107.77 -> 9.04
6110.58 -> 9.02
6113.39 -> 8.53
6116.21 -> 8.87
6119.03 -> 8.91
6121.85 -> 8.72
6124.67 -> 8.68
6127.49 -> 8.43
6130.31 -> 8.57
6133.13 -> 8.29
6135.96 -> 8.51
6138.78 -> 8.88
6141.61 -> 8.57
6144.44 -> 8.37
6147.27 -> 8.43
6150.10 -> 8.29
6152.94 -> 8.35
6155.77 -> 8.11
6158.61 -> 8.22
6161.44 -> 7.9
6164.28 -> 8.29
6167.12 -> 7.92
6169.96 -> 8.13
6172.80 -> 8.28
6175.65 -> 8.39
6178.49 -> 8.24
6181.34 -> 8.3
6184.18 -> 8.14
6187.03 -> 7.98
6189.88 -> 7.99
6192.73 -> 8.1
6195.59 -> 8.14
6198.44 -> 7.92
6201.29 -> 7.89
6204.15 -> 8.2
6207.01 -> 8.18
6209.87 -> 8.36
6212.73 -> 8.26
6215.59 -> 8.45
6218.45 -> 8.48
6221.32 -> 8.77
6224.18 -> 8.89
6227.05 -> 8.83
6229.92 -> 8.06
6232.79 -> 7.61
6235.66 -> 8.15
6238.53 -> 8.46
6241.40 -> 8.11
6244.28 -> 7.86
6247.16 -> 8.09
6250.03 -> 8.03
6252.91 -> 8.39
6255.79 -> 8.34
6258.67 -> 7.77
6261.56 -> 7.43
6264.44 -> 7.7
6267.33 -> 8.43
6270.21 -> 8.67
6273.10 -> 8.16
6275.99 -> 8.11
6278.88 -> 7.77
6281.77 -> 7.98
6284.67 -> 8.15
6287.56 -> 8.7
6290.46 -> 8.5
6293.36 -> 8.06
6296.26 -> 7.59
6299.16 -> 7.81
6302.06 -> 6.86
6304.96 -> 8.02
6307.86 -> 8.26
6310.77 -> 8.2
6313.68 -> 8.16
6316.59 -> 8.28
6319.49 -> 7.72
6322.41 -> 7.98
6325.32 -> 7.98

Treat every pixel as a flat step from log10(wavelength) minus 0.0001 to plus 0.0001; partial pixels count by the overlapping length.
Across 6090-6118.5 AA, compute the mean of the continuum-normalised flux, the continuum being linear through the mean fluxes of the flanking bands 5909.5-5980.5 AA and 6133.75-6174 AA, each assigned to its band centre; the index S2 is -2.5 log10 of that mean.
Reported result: -0.04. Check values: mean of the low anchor 9.9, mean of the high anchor 8.3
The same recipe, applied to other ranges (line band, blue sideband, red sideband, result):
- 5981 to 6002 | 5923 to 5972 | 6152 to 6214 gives 0.022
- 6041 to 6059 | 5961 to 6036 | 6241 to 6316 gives 0.022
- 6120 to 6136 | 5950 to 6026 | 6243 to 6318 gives 0.041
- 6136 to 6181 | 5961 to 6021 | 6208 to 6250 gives 0.052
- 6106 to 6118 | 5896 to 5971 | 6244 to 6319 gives 0.004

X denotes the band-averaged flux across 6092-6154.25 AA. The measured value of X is 8.74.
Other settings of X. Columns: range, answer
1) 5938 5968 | 9.81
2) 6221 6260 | 8.23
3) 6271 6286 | 8.06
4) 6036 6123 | 9.05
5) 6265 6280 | 8.21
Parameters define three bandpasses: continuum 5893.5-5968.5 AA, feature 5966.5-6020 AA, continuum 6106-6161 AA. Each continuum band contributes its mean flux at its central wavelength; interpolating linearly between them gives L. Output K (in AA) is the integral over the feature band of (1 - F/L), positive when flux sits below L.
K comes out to -1.3 AA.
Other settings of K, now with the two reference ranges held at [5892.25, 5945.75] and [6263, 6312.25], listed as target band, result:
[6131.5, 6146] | 0.4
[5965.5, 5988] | -1.3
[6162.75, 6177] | 0.7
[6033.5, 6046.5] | 0.2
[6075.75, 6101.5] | -0.4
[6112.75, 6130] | 0.3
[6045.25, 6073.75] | 0.0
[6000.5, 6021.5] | 0.0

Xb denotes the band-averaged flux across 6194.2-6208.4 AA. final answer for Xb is 8.07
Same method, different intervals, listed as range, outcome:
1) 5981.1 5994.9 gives 9.54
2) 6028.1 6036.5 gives 9.18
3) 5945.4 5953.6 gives 9.39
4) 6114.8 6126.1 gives 8.79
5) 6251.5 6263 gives 7.98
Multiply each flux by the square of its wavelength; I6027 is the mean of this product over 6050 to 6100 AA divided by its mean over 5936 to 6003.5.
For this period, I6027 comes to 1.0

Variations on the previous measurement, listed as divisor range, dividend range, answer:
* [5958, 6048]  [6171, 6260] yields 0.93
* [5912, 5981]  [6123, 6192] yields 0.90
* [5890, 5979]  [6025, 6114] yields 0.97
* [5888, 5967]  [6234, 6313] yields 0.93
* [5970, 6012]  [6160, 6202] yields 0.90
